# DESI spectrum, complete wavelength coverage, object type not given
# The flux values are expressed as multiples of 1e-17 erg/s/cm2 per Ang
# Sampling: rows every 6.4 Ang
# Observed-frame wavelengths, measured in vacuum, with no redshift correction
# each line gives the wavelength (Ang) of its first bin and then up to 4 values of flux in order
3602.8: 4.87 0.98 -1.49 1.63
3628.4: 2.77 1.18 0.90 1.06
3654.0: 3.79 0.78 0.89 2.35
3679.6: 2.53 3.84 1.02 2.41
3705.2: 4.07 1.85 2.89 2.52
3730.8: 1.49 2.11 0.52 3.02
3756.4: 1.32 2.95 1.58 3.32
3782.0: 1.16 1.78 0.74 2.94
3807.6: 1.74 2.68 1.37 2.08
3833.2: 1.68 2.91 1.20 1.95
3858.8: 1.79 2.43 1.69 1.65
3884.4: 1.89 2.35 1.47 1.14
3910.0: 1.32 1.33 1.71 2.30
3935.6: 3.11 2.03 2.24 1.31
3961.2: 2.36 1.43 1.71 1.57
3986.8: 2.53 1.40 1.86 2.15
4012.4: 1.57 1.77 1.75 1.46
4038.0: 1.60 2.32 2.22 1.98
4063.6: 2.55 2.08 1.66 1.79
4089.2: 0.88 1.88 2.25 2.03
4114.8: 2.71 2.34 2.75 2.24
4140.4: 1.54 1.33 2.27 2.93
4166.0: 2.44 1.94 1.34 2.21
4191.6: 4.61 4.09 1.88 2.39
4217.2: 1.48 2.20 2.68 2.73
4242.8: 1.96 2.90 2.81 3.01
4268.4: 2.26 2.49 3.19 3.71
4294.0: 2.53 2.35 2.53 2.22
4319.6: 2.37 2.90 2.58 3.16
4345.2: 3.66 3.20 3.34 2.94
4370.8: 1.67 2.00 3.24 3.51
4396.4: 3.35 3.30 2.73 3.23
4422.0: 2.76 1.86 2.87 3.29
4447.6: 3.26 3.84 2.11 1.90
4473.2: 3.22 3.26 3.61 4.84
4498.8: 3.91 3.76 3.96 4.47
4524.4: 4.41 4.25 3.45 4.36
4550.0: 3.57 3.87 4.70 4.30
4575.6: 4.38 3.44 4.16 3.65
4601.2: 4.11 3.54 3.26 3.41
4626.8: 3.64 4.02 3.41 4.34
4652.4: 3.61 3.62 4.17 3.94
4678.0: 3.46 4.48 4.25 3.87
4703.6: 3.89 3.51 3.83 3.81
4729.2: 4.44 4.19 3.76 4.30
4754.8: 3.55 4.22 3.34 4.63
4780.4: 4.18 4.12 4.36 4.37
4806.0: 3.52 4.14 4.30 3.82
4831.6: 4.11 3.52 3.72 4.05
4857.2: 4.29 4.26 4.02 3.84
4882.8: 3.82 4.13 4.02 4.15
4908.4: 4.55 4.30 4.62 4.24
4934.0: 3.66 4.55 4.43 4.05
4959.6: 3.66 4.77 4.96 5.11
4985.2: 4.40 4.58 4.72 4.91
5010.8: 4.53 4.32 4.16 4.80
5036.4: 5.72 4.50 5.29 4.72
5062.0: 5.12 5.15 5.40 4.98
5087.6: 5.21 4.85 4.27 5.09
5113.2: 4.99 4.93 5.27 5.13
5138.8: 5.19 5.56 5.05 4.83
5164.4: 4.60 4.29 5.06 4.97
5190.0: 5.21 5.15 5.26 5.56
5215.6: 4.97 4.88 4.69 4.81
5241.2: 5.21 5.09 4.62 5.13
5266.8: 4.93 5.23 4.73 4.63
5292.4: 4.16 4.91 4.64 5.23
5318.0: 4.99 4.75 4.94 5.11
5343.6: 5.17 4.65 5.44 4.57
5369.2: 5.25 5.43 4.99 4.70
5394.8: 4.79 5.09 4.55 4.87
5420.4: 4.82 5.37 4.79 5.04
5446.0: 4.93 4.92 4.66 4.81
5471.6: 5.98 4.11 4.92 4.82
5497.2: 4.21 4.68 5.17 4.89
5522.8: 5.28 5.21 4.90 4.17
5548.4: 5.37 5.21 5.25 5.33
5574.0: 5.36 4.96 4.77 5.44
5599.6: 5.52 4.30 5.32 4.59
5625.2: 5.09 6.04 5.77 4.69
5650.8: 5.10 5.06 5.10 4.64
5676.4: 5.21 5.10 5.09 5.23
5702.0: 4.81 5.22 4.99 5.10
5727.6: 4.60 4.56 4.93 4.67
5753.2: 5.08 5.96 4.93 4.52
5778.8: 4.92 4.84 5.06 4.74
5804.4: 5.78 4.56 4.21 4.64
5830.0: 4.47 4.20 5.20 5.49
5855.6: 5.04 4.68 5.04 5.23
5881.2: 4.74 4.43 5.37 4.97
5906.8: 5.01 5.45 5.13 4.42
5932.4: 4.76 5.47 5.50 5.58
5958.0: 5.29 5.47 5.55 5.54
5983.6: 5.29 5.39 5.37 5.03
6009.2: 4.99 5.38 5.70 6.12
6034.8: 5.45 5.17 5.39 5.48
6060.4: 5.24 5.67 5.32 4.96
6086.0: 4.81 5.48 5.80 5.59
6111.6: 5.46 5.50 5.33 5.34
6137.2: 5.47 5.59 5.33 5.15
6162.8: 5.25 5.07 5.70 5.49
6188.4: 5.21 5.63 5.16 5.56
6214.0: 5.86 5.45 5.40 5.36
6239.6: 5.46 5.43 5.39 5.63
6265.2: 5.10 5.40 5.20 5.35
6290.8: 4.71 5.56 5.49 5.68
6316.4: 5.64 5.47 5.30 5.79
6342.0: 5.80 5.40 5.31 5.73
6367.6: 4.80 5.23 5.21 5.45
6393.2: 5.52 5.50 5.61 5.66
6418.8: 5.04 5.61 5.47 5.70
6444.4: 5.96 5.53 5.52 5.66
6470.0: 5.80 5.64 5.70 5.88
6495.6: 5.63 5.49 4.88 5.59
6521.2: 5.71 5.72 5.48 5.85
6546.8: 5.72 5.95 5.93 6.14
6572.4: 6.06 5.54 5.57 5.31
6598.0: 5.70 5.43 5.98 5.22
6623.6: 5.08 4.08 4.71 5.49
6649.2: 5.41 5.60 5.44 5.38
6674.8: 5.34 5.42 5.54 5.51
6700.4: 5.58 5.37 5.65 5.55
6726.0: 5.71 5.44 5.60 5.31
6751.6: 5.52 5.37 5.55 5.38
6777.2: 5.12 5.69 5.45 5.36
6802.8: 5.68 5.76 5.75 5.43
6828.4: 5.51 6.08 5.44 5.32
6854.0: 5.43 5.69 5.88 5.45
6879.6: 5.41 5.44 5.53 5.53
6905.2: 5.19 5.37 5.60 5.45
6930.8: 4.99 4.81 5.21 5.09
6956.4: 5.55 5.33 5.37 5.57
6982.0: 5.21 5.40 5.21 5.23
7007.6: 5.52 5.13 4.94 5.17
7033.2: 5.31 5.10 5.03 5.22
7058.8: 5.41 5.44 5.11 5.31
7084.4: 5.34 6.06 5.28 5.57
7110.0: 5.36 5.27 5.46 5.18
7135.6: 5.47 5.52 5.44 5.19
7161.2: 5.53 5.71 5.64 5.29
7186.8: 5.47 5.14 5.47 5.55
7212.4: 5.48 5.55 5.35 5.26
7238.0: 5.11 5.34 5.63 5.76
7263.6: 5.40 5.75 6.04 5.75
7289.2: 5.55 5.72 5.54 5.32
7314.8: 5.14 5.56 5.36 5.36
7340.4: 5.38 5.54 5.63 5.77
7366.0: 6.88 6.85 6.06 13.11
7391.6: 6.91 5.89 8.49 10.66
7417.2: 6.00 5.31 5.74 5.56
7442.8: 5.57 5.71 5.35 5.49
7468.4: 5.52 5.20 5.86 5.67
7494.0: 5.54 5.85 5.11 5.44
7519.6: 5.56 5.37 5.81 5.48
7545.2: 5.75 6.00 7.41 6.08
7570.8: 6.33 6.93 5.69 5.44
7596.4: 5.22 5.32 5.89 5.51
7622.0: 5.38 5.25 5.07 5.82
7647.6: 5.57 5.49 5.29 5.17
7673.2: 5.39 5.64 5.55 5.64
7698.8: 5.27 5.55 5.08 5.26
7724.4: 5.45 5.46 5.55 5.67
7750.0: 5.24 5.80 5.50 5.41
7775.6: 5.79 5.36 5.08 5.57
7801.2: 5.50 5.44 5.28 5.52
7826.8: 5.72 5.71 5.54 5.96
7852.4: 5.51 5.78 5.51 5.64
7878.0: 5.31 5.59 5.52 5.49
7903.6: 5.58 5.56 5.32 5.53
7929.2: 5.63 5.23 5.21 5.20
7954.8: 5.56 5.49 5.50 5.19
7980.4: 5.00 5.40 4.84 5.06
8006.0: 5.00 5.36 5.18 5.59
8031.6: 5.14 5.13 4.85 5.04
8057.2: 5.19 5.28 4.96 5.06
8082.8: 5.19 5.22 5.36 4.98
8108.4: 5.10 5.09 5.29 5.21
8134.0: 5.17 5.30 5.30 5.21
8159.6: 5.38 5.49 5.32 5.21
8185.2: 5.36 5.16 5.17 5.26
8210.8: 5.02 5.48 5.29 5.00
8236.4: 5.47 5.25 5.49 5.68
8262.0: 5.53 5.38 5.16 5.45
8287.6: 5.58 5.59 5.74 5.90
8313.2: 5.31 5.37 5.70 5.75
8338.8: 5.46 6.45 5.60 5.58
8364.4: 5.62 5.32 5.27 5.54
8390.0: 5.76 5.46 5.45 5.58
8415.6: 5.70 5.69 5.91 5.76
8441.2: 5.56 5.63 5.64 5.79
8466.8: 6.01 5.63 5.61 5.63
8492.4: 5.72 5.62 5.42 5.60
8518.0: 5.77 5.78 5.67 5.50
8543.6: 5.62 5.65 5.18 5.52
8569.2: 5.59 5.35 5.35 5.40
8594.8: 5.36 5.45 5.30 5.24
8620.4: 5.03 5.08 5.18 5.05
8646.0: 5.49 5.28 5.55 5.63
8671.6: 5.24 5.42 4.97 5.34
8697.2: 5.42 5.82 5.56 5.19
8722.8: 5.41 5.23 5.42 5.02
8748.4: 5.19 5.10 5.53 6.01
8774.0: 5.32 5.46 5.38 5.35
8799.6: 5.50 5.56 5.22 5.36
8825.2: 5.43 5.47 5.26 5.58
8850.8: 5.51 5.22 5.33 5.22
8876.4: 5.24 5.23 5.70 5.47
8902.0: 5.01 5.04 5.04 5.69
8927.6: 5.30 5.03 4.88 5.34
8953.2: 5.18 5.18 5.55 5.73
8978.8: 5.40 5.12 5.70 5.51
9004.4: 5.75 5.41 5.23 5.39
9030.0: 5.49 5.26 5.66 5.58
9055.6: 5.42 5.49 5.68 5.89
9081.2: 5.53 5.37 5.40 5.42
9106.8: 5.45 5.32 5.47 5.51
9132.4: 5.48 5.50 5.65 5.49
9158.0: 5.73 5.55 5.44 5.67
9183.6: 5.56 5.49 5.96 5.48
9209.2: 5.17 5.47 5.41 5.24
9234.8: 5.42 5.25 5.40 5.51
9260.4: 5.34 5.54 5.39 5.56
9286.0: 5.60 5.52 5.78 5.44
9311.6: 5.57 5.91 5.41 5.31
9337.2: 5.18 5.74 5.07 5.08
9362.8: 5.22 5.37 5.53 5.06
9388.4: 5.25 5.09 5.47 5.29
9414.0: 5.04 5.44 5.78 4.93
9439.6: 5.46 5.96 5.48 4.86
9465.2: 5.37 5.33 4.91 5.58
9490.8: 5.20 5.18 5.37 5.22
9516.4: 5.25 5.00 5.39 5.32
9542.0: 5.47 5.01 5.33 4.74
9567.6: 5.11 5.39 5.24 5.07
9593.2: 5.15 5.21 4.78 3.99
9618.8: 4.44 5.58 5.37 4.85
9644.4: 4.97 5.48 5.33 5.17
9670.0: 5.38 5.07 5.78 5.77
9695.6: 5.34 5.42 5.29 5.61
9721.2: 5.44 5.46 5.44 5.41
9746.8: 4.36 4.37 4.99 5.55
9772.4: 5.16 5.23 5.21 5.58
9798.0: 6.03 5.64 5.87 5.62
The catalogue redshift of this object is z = 0.13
